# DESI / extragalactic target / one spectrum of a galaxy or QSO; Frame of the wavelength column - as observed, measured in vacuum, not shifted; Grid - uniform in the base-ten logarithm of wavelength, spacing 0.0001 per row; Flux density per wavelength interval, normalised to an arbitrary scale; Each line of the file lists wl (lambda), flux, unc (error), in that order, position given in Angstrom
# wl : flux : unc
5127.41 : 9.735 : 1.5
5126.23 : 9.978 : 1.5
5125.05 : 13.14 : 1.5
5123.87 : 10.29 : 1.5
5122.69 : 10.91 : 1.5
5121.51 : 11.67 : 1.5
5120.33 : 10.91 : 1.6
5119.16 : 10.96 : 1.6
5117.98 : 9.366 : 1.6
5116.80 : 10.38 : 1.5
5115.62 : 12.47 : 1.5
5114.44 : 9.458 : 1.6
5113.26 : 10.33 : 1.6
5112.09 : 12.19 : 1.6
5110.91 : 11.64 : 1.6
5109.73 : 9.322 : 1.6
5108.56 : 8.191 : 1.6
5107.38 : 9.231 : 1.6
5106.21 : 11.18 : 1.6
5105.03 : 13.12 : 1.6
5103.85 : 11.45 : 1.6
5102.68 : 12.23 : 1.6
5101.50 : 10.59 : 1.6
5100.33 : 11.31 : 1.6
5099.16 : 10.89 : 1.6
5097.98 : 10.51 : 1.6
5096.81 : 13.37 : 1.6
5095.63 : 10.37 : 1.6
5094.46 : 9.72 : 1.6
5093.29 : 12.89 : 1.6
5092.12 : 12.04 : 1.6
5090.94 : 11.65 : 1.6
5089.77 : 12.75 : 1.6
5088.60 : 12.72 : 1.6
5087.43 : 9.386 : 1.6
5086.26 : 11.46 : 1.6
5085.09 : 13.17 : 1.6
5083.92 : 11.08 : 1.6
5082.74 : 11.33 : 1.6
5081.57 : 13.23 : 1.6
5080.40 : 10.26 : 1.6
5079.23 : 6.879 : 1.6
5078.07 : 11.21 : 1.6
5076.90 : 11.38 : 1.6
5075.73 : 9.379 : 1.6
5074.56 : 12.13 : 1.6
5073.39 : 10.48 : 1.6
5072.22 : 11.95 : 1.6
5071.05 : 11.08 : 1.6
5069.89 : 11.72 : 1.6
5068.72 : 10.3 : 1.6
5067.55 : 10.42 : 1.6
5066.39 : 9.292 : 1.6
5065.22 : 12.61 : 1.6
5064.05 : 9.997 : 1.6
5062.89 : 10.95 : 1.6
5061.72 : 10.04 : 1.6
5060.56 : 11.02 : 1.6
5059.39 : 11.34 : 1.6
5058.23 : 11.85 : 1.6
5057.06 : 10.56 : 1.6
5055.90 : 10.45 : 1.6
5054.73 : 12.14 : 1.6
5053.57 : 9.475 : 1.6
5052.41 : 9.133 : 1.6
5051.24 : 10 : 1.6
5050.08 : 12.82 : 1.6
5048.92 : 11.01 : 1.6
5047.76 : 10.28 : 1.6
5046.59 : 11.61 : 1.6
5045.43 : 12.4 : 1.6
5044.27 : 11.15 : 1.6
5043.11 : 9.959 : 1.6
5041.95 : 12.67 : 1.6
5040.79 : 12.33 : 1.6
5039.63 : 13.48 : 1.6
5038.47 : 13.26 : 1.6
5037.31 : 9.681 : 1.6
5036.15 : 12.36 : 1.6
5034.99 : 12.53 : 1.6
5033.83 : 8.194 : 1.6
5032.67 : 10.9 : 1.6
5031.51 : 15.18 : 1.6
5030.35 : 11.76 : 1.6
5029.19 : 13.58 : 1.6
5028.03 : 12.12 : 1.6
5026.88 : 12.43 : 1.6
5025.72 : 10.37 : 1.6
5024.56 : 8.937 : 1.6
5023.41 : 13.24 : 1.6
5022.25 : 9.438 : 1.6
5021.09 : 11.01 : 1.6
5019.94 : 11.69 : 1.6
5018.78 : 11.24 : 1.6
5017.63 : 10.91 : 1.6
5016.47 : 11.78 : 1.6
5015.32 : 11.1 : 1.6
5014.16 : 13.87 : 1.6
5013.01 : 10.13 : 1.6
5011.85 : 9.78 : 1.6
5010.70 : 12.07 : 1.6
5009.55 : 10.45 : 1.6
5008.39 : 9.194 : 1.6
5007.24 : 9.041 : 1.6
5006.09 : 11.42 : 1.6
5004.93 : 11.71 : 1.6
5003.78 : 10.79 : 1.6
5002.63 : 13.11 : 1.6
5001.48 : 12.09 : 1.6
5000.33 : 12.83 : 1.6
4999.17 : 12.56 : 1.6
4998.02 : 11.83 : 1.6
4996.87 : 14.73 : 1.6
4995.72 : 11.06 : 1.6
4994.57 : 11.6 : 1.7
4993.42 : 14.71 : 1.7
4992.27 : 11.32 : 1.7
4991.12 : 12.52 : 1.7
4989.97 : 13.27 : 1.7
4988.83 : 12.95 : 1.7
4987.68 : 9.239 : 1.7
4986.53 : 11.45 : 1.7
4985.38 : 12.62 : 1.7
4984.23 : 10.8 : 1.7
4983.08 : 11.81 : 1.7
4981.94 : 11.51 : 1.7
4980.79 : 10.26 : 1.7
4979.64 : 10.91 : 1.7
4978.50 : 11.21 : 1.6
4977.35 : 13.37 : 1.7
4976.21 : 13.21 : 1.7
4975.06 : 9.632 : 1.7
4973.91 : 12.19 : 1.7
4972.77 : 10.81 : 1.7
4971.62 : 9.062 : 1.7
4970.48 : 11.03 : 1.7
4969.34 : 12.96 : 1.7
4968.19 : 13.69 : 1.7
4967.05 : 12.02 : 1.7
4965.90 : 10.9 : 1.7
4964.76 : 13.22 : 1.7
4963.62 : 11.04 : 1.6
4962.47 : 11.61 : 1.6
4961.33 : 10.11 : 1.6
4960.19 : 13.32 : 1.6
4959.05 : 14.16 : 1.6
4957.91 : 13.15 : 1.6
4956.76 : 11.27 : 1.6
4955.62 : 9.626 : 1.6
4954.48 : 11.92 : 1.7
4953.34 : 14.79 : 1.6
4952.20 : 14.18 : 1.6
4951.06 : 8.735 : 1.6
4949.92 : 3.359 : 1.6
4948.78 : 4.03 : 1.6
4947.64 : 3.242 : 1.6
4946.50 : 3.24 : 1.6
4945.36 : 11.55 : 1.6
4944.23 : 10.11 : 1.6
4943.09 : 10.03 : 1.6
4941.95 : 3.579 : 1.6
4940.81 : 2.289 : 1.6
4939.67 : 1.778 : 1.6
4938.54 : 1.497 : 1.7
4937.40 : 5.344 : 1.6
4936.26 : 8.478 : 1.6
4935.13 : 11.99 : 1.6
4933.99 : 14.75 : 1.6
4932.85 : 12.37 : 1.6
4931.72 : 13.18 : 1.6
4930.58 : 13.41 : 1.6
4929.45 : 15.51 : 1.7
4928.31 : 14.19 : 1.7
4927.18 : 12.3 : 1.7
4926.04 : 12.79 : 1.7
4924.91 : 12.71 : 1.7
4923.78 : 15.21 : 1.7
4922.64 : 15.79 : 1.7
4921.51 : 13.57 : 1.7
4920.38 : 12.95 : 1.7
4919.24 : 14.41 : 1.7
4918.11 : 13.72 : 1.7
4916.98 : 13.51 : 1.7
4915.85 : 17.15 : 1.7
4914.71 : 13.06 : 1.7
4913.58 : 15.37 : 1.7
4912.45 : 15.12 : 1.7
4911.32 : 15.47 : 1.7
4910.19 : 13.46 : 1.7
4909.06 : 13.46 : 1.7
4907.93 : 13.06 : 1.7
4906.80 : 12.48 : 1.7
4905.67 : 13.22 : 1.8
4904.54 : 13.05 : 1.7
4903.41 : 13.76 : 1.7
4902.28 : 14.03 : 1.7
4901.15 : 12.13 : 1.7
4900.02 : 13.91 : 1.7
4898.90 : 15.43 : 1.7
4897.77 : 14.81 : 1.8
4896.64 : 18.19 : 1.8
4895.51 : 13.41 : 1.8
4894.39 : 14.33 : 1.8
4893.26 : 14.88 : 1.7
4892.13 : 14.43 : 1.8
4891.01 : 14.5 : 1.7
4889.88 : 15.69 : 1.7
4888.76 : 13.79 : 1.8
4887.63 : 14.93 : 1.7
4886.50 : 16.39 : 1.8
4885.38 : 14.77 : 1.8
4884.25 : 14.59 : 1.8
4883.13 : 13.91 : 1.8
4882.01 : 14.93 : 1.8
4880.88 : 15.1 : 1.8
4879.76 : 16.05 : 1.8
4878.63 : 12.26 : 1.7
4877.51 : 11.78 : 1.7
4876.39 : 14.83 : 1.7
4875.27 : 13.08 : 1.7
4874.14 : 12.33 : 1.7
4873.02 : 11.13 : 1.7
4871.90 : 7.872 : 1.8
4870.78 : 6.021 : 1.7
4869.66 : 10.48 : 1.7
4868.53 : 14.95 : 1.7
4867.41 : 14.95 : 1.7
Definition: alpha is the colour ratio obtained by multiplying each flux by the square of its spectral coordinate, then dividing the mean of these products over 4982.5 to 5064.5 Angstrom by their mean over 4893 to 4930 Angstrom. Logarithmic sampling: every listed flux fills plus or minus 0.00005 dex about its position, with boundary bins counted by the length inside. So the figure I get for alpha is 0.85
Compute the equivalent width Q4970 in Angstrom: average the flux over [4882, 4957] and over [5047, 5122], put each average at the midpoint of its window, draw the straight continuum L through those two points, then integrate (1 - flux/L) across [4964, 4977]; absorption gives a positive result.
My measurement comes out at 0.1 Angstrom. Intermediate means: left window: 12.2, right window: 11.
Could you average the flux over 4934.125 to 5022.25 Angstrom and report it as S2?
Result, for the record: 10.6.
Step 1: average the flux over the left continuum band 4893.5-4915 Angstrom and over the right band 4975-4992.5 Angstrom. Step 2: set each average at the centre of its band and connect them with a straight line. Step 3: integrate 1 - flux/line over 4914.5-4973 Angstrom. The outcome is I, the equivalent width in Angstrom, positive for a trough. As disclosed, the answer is 9.09 Angstrom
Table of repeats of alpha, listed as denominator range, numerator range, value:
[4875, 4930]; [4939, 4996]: 0.76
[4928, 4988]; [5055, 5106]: 1.13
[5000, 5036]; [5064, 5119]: 1.00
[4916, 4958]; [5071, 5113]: 1.14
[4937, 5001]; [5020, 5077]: 1.11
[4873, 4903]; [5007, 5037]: 0.83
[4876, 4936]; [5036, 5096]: 0.84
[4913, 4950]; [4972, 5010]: 1.13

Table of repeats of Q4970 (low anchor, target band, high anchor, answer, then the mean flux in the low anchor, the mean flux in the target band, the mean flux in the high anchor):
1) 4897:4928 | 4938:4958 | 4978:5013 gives 8.2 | 14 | 7.57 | 11.6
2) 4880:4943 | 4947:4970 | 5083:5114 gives 3.2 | 13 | 10.8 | 11.3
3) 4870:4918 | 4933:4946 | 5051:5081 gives 5.5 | 13.8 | 7.54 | 10.6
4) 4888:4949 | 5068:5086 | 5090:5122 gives 0.3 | 12.2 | 11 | 11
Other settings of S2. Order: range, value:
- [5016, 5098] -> 11.3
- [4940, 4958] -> 8.23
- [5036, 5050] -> 11.7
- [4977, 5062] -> 11.5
